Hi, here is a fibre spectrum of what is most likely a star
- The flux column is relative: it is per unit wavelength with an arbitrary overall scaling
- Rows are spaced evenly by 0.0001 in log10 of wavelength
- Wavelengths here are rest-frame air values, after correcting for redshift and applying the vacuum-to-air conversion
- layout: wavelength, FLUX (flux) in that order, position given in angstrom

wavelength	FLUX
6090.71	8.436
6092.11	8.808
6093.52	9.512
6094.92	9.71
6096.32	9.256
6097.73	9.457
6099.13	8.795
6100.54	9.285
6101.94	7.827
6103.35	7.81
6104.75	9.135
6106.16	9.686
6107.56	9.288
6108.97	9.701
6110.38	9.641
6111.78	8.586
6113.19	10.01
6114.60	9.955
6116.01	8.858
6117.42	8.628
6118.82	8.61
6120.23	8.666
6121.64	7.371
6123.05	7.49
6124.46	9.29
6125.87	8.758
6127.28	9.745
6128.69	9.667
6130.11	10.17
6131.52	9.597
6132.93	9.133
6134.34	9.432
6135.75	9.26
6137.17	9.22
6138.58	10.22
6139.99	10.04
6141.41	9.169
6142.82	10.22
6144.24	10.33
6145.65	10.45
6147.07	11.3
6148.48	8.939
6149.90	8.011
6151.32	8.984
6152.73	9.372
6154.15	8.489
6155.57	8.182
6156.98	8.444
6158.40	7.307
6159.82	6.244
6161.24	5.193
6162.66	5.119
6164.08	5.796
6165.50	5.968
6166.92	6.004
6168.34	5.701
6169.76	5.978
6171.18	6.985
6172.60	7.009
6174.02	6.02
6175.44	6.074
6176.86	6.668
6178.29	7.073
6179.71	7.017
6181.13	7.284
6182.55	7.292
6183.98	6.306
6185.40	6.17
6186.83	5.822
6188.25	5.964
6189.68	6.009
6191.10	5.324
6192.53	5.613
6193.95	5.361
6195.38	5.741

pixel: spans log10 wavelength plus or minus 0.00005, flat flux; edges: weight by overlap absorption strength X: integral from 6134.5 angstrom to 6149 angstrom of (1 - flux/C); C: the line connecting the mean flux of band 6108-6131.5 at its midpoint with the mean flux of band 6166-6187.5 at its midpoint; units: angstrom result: -3.3 angstrom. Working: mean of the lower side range 9.09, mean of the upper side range 6.49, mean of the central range 9.91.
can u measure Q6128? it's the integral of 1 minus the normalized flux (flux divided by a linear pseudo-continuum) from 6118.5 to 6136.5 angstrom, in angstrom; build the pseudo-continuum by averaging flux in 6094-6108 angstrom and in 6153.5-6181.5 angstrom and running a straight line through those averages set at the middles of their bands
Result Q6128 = -2.2 angstrom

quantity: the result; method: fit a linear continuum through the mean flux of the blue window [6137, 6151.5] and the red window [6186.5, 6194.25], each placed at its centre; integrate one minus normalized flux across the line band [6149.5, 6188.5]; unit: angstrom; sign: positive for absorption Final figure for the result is 3.7 angstrom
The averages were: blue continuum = 9.76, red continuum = 5.7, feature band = 6.8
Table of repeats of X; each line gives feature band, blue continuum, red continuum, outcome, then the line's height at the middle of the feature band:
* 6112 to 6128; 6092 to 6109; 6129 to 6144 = 0.9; 9.4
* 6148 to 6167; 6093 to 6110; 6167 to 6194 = -0.4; 7.13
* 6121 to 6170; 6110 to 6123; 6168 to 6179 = -4.9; 7.63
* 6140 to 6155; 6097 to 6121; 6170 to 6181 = -3.6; 7.69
